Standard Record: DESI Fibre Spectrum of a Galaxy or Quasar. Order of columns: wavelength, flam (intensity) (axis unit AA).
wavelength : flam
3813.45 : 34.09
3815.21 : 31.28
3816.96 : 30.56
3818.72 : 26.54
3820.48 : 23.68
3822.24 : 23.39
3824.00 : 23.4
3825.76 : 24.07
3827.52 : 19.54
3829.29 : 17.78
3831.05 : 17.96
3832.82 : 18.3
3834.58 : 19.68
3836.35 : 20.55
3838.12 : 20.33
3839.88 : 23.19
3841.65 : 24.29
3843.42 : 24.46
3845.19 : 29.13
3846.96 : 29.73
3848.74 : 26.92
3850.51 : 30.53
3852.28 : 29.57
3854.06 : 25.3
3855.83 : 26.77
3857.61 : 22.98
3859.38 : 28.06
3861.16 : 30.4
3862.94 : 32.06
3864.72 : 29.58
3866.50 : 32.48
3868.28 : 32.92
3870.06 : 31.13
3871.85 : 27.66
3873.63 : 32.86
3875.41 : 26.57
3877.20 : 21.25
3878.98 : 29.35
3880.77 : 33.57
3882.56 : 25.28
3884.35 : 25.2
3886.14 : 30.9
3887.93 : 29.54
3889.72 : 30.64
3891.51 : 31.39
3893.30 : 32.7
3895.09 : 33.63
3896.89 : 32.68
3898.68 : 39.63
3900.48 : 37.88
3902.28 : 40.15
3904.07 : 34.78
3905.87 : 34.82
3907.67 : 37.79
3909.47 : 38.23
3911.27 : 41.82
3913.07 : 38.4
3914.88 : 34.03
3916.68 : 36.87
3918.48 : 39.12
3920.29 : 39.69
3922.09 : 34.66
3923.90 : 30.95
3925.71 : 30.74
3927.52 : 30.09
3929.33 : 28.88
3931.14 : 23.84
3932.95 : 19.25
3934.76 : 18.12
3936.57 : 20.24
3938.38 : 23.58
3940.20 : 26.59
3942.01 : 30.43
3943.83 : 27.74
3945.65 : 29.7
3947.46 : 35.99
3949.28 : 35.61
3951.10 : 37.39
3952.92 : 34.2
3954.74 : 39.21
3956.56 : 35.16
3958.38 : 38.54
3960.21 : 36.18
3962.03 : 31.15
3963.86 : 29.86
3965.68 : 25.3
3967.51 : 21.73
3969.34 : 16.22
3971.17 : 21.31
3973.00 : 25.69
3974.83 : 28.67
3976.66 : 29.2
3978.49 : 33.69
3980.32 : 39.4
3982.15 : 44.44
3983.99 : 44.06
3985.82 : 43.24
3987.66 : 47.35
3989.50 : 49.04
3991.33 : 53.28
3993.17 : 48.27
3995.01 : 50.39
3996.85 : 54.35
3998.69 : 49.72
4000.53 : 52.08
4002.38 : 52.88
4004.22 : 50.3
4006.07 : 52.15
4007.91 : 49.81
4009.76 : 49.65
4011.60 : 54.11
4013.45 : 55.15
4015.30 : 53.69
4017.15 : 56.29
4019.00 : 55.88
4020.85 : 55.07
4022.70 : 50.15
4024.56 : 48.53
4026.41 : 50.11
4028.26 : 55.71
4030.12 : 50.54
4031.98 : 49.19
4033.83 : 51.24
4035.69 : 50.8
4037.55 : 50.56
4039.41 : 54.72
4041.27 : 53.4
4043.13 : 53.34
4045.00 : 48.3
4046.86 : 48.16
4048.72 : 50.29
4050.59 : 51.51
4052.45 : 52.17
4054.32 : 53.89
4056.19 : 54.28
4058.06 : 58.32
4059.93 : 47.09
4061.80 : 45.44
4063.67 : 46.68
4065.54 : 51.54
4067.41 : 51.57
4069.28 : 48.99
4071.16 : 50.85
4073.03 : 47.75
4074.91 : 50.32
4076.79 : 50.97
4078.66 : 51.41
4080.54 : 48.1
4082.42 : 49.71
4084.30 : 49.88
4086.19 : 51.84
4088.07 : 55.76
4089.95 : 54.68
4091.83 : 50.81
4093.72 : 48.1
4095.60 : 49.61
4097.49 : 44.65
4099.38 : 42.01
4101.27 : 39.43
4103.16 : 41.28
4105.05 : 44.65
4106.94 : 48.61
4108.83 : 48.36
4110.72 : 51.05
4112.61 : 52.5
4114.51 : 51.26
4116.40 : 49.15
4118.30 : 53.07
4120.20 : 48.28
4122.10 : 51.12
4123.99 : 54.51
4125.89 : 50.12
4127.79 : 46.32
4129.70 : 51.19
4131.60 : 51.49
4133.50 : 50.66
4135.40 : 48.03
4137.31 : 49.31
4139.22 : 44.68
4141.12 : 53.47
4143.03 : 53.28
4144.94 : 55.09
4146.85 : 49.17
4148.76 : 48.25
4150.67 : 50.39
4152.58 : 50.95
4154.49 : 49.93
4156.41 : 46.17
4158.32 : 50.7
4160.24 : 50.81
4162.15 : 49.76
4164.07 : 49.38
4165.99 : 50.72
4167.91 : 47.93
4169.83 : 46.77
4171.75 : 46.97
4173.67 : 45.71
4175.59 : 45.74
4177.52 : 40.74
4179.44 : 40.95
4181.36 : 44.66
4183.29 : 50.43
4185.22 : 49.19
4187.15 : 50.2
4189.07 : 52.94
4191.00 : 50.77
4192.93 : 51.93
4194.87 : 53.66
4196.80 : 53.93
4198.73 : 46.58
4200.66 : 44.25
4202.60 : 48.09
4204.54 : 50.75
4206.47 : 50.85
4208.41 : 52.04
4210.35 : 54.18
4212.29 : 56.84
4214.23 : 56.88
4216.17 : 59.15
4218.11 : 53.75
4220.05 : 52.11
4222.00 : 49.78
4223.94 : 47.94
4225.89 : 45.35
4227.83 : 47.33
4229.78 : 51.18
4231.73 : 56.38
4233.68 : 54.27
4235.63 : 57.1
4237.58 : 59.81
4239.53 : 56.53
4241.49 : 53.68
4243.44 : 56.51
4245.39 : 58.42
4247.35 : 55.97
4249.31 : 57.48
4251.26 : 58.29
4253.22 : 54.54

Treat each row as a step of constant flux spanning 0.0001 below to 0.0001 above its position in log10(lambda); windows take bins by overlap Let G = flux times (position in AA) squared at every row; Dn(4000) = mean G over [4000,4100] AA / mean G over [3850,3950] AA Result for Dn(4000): 1.8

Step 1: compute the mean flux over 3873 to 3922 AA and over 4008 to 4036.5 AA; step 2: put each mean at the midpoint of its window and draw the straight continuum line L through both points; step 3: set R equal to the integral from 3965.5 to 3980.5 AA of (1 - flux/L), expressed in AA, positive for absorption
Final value 6.3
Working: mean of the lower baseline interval 33.7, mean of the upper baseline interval 52.3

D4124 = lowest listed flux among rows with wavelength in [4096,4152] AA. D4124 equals 39.43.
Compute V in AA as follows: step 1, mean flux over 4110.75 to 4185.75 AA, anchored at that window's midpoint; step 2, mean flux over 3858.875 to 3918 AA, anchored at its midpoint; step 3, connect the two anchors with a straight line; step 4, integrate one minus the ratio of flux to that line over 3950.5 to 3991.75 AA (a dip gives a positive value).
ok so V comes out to 3.5 AA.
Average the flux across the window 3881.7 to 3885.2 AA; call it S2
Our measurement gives 25.2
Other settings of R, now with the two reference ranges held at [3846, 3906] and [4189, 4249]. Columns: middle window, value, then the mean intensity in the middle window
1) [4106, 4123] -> -1.6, 50.4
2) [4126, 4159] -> -1.4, 49.9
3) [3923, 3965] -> 5.9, 30.1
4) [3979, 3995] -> -3.5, 46.1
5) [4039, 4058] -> -4.7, 52.2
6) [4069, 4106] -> -3.5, 48.5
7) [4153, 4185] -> 1.4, 47.4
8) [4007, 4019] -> -4.2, 53.3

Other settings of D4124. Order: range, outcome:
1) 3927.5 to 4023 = 16.22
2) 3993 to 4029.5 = 48.27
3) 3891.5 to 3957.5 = 18.12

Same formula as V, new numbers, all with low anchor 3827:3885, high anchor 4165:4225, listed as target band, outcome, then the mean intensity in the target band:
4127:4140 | -0.9 AA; 48.9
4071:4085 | -2.7 AA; 49.8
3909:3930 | -3.2 AA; 35.3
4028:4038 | -3.2 AA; 51.1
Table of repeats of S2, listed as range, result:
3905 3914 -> 38.2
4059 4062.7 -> 46.3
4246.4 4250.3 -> 56.8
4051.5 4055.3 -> 53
